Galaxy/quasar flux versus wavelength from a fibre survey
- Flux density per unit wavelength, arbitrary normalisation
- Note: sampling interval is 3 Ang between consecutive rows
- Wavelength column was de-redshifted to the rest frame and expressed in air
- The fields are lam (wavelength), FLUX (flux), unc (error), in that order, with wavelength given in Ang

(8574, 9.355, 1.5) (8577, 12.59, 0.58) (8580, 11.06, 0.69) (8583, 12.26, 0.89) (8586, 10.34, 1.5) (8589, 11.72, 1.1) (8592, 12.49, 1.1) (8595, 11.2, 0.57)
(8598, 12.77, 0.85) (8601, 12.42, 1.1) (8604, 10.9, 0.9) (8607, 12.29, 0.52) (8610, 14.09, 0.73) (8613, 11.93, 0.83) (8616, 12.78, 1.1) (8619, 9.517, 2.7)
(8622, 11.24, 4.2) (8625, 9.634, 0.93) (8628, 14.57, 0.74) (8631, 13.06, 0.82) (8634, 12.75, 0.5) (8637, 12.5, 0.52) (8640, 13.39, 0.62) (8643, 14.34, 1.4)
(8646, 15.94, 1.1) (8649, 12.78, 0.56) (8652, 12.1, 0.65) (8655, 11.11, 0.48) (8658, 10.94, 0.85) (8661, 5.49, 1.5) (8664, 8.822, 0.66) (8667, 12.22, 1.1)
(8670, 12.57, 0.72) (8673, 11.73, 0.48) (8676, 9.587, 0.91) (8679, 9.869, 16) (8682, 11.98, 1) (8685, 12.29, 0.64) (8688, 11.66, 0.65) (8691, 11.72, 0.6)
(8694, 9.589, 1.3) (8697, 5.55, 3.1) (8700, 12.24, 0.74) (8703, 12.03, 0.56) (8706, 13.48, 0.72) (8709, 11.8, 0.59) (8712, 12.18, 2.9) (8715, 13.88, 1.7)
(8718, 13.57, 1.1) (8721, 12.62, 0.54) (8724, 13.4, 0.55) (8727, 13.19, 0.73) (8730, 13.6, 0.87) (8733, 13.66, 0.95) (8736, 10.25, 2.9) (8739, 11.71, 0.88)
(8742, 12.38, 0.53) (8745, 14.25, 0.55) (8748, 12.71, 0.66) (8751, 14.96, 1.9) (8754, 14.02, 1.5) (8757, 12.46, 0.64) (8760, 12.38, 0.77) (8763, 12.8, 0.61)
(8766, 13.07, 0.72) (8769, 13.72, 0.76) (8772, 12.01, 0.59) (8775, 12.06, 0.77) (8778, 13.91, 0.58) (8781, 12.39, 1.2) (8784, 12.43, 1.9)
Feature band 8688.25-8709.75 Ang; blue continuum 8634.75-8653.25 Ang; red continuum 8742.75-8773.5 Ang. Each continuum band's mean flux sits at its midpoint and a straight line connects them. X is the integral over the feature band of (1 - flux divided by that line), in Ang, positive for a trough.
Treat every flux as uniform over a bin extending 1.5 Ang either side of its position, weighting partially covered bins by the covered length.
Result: 3.91 Ang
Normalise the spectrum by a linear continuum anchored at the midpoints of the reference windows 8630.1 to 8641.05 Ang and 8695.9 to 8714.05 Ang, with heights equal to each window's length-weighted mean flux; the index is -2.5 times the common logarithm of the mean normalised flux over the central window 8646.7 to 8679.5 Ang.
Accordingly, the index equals 0.14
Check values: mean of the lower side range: 12.9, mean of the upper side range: 11.4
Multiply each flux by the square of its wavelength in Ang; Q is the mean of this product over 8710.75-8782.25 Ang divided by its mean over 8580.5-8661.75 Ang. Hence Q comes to 1.11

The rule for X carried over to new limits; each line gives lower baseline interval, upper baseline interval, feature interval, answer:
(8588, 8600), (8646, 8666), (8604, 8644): -3.5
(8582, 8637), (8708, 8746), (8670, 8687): 1.7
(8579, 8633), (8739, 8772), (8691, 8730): 2.4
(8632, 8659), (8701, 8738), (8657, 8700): 8.4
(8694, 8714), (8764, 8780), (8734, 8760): -1.2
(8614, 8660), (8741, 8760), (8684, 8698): 2.8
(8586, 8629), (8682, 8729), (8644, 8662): 0.4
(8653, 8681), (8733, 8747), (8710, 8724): -1.6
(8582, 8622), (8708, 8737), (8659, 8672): 2.6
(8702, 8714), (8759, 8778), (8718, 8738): -0.4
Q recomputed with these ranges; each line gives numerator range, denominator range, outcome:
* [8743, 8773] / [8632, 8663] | 1.12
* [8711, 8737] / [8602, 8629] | 1.12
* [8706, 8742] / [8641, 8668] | 1.12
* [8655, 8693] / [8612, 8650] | 0.86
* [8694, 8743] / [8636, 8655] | 0.93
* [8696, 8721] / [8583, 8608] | 1.05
